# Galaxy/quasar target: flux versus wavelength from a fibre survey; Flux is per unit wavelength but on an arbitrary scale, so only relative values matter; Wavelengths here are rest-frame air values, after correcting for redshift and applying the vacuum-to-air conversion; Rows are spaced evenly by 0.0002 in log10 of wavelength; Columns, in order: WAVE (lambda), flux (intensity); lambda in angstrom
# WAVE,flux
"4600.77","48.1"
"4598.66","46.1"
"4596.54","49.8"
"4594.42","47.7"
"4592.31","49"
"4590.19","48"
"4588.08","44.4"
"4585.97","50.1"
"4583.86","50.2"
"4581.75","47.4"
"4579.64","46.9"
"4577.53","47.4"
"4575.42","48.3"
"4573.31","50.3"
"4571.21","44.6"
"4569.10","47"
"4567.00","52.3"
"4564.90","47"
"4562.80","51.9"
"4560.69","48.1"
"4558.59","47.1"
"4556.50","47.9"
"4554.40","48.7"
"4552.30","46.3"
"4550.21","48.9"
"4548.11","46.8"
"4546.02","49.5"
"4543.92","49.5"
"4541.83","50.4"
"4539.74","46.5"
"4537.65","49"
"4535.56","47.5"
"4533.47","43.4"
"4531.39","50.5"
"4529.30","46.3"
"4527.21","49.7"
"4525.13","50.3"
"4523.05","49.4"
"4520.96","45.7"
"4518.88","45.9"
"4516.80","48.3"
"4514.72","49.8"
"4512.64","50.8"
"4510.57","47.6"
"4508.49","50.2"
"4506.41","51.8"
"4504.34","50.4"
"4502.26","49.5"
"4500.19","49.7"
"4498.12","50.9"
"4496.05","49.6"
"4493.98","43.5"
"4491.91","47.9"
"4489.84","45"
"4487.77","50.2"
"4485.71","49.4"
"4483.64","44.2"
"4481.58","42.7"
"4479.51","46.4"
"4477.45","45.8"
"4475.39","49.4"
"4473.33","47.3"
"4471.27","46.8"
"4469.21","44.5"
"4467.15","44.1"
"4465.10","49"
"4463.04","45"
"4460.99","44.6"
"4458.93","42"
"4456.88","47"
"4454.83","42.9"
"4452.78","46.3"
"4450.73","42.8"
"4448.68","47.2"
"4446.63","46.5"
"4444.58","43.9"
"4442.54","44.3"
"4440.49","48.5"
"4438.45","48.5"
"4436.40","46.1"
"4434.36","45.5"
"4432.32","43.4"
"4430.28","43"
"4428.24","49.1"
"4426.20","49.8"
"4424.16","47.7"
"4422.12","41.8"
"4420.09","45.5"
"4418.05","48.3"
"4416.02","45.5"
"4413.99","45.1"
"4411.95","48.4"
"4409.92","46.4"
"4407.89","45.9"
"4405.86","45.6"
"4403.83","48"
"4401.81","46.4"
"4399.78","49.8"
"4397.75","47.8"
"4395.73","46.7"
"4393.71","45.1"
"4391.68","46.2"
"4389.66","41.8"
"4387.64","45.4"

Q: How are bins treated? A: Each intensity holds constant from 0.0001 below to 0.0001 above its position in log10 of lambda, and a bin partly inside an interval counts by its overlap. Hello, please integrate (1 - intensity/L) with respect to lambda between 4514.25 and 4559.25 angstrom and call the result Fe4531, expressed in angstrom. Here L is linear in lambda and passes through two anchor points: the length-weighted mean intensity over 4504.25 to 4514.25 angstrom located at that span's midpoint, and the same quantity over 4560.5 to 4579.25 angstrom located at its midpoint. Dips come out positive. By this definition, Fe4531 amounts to 1.2 angstrom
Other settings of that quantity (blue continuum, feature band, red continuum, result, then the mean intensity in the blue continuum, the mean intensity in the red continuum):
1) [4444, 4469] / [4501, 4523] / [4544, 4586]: -1.1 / 45.1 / 48.3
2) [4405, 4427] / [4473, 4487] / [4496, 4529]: 0.5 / 46.3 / 49.3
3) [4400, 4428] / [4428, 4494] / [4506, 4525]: 2.5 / 46.7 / 48.8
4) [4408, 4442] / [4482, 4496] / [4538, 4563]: 0.2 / 46.4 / 48.4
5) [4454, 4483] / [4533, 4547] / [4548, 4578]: -0.2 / 45.5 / 48.2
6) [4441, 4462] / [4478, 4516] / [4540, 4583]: -1.7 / 44.8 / 48.3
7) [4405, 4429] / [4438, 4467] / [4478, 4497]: 0.6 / 46.6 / 46.5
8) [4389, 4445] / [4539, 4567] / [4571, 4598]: -0.5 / 46.3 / 48.1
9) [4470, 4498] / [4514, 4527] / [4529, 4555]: -0.2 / 46.9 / 48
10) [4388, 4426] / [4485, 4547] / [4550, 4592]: -1.4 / 46.3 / 48.1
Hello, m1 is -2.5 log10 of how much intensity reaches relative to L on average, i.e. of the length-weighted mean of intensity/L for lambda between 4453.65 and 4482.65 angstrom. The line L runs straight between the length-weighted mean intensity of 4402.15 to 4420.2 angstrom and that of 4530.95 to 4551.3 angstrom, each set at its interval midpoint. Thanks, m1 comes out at 0.040 mag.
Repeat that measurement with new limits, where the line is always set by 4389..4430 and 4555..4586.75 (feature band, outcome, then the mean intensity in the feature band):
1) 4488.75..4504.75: -0.02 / 48.2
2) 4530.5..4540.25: 0.01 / 47.4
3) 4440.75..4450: 0.03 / 45.6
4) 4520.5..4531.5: -0.02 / 48.6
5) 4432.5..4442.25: 0.01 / 46.6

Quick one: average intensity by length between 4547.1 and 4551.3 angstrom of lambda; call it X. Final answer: 47.9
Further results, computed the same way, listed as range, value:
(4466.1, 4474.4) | 45.7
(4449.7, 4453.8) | 44.5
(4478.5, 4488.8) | 46.6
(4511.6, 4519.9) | 48.7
